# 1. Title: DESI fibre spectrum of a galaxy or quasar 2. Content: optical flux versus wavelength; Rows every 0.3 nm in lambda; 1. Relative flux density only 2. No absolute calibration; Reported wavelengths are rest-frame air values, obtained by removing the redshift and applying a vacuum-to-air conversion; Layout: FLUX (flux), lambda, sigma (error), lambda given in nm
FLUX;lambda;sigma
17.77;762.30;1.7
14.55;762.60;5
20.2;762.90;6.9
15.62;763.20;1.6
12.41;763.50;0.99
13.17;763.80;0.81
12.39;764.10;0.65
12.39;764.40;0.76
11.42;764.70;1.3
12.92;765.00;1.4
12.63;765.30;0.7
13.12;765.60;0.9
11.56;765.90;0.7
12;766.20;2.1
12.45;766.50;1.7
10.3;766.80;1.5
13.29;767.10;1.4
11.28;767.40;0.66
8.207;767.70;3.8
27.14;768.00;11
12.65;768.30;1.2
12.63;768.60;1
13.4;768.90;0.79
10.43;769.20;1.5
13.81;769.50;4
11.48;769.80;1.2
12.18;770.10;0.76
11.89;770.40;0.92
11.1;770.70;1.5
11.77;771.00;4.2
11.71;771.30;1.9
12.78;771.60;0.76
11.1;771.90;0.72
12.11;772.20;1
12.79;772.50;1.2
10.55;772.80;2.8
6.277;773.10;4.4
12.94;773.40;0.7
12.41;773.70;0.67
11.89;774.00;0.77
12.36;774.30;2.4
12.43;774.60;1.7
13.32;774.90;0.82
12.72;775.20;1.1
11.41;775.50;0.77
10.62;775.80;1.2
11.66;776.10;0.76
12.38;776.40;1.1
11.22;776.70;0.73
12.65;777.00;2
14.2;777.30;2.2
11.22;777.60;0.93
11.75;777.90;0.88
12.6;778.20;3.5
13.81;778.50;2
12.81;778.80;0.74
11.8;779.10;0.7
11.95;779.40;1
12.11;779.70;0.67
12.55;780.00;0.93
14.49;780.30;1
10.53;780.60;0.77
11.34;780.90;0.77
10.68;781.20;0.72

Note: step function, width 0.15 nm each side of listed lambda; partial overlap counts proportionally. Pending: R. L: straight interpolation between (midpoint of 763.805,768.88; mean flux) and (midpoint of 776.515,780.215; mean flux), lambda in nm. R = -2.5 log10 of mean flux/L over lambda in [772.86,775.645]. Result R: 0.08 mag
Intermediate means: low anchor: 12.9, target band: 11.7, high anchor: 12.4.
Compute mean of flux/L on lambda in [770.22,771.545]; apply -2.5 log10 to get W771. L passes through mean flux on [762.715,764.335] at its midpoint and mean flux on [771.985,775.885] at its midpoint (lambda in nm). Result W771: 0.07 mag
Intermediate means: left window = 14.6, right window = 11.7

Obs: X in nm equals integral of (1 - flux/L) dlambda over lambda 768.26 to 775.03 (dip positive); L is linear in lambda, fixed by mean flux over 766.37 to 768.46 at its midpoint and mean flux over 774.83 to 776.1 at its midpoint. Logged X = 0.43 nm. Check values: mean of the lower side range 13.6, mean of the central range 11.9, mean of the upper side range 11.9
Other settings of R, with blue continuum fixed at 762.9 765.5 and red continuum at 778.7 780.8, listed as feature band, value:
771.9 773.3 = 0.20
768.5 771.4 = 0.08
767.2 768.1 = -0.13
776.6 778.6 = -0.01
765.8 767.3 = 0.11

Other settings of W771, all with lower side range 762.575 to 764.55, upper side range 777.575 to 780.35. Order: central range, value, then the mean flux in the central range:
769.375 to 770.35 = 0.10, 12.4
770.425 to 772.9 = 0.14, 11.8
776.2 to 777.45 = 0.02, 12.6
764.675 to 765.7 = 0.13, 12.6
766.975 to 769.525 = 0.01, 13.6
